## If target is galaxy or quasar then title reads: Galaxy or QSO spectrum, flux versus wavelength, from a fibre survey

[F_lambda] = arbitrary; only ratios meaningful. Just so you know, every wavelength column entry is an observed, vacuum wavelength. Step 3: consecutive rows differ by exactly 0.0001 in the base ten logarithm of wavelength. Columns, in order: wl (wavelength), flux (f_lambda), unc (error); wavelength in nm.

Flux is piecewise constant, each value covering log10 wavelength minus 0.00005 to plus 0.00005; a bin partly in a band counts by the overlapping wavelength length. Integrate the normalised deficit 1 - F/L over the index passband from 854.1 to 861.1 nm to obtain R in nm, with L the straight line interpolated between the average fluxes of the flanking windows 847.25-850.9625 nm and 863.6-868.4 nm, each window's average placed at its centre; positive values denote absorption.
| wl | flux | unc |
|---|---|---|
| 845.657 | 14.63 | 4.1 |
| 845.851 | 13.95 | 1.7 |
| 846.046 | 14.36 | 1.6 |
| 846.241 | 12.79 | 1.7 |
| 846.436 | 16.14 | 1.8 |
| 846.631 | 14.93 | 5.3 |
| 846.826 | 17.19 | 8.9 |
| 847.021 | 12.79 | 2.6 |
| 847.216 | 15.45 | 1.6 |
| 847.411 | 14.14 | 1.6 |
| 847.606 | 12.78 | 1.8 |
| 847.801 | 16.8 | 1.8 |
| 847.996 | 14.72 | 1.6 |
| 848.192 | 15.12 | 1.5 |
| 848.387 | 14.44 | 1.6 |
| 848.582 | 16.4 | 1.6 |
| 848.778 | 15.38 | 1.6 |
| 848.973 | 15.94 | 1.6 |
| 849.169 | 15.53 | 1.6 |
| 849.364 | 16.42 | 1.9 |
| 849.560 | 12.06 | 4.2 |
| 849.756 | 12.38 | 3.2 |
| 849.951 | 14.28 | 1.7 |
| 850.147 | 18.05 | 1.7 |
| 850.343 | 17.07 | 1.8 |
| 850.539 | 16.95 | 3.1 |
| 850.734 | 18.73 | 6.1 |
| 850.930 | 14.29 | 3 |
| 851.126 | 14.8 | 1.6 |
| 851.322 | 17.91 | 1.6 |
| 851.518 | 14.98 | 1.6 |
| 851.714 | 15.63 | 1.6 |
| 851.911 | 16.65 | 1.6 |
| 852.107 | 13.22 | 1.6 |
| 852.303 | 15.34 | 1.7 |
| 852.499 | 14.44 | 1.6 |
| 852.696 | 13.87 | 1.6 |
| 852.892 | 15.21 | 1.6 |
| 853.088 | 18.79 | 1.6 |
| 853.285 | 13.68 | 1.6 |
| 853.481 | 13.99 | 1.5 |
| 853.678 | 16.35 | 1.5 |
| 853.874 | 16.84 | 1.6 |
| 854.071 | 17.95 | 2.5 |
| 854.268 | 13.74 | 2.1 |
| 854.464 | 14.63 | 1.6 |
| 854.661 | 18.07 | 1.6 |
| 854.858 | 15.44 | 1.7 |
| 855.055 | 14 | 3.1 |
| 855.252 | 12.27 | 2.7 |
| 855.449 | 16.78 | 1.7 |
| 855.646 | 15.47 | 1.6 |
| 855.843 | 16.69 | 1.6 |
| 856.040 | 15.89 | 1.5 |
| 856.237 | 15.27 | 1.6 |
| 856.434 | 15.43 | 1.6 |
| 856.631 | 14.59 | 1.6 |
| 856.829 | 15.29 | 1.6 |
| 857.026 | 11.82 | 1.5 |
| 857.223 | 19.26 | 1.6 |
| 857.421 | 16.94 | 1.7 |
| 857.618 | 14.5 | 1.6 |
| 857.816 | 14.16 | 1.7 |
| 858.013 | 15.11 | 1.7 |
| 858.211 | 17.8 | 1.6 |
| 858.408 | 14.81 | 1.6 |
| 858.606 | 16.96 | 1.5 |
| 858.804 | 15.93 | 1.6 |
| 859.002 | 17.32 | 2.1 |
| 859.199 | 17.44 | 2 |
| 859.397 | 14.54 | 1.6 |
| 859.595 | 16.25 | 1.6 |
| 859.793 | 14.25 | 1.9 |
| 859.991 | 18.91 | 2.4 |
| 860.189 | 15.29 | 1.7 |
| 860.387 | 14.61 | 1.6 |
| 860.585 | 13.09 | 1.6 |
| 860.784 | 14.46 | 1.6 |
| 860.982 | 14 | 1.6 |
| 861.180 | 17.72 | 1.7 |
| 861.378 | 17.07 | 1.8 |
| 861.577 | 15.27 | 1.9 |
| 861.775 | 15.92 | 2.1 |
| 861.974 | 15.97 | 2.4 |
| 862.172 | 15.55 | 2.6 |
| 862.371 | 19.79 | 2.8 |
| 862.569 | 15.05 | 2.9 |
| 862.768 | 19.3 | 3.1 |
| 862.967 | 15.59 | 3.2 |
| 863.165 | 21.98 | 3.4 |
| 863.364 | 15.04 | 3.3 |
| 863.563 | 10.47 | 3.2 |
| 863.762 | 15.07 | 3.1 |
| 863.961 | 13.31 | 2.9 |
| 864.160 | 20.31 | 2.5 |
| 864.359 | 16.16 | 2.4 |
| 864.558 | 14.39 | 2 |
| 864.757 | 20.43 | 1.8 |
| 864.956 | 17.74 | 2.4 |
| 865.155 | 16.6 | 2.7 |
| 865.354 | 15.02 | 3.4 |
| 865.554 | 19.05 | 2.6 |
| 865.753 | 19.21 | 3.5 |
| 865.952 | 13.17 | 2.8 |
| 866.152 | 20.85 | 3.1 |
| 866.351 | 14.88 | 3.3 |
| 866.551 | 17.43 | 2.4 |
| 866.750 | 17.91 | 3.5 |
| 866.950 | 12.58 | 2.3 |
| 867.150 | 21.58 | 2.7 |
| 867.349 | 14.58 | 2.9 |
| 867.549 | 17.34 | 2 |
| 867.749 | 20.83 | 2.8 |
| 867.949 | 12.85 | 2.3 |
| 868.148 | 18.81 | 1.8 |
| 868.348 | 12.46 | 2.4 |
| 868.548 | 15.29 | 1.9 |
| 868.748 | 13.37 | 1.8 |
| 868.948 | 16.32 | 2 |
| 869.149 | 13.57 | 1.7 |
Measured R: 0.246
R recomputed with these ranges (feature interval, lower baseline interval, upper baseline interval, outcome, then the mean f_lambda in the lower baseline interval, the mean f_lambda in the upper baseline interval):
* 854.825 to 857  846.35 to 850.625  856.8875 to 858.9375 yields 0.078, 15.2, 15.7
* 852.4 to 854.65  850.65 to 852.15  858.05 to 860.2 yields 0.065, 15.8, 16.3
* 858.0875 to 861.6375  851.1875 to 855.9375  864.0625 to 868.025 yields 0.100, 15.5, 17.2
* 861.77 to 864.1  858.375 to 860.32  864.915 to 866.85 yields 0.078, 16.2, 17.2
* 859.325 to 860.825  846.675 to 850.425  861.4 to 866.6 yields 0.097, 15.1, 16.7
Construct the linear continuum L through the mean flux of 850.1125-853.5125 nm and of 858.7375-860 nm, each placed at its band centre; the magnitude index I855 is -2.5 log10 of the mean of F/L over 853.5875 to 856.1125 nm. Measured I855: 0.02 mag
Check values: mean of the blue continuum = 15.7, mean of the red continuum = 16.2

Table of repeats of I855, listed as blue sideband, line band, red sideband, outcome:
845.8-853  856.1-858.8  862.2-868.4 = 0.030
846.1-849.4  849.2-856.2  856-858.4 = -0.016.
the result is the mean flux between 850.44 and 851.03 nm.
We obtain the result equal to 16.7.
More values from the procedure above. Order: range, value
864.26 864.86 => 17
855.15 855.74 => 14.8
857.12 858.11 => 16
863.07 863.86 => 15.6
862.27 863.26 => 18.3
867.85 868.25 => 15.9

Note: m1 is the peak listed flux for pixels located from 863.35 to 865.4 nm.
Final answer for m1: 20.43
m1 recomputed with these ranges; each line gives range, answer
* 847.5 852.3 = 18.73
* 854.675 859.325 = 19.26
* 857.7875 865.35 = 21.98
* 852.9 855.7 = 18.79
